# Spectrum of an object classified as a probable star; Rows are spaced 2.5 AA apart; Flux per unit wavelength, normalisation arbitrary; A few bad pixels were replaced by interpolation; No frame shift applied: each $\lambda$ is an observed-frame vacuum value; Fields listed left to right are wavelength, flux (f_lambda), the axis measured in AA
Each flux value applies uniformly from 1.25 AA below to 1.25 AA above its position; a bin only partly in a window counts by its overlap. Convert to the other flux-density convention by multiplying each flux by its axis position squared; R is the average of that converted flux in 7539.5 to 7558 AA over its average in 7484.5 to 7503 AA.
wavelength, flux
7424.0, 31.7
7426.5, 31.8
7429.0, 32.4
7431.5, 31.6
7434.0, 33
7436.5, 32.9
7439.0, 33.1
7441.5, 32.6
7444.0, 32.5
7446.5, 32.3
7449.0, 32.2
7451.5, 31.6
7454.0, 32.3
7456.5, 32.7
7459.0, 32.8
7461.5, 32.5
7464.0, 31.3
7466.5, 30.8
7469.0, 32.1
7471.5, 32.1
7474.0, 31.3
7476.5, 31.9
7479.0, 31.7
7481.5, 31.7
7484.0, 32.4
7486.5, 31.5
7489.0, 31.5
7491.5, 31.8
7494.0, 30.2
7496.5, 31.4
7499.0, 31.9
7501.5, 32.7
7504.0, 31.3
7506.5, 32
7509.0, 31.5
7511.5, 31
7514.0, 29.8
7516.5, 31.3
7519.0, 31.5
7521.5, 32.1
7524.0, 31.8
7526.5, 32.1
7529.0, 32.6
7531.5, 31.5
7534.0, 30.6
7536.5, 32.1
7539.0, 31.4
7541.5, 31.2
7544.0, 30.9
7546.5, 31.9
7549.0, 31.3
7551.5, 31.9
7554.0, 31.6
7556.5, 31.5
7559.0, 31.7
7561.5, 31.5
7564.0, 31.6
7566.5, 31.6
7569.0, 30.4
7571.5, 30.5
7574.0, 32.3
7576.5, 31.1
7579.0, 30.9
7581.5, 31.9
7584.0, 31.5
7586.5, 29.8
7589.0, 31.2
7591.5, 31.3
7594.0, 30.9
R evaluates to 1.0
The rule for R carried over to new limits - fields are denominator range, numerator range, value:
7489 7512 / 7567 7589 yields 1.01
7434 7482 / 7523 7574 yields 1.00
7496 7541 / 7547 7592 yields 1.01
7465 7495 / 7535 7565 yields 1.02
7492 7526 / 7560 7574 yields 1.01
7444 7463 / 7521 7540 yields 1.00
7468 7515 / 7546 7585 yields 1.02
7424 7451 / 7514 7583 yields 1.00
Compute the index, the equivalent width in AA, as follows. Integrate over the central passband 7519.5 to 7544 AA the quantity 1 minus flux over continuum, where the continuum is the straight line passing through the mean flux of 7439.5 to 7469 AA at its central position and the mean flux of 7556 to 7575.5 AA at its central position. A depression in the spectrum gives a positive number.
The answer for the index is 0.0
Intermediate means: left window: 32.2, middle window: 31.7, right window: 31.4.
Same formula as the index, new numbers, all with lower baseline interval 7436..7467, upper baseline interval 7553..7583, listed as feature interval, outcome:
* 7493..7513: 0.2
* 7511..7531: 0.1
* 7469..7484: 0.1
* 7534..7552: 0.1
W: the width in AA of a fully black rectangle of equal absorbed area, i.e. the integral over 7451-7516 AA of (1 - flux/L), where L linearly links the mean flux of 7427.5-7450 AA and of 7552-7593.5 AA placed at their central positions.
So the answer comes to 0.8 AA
